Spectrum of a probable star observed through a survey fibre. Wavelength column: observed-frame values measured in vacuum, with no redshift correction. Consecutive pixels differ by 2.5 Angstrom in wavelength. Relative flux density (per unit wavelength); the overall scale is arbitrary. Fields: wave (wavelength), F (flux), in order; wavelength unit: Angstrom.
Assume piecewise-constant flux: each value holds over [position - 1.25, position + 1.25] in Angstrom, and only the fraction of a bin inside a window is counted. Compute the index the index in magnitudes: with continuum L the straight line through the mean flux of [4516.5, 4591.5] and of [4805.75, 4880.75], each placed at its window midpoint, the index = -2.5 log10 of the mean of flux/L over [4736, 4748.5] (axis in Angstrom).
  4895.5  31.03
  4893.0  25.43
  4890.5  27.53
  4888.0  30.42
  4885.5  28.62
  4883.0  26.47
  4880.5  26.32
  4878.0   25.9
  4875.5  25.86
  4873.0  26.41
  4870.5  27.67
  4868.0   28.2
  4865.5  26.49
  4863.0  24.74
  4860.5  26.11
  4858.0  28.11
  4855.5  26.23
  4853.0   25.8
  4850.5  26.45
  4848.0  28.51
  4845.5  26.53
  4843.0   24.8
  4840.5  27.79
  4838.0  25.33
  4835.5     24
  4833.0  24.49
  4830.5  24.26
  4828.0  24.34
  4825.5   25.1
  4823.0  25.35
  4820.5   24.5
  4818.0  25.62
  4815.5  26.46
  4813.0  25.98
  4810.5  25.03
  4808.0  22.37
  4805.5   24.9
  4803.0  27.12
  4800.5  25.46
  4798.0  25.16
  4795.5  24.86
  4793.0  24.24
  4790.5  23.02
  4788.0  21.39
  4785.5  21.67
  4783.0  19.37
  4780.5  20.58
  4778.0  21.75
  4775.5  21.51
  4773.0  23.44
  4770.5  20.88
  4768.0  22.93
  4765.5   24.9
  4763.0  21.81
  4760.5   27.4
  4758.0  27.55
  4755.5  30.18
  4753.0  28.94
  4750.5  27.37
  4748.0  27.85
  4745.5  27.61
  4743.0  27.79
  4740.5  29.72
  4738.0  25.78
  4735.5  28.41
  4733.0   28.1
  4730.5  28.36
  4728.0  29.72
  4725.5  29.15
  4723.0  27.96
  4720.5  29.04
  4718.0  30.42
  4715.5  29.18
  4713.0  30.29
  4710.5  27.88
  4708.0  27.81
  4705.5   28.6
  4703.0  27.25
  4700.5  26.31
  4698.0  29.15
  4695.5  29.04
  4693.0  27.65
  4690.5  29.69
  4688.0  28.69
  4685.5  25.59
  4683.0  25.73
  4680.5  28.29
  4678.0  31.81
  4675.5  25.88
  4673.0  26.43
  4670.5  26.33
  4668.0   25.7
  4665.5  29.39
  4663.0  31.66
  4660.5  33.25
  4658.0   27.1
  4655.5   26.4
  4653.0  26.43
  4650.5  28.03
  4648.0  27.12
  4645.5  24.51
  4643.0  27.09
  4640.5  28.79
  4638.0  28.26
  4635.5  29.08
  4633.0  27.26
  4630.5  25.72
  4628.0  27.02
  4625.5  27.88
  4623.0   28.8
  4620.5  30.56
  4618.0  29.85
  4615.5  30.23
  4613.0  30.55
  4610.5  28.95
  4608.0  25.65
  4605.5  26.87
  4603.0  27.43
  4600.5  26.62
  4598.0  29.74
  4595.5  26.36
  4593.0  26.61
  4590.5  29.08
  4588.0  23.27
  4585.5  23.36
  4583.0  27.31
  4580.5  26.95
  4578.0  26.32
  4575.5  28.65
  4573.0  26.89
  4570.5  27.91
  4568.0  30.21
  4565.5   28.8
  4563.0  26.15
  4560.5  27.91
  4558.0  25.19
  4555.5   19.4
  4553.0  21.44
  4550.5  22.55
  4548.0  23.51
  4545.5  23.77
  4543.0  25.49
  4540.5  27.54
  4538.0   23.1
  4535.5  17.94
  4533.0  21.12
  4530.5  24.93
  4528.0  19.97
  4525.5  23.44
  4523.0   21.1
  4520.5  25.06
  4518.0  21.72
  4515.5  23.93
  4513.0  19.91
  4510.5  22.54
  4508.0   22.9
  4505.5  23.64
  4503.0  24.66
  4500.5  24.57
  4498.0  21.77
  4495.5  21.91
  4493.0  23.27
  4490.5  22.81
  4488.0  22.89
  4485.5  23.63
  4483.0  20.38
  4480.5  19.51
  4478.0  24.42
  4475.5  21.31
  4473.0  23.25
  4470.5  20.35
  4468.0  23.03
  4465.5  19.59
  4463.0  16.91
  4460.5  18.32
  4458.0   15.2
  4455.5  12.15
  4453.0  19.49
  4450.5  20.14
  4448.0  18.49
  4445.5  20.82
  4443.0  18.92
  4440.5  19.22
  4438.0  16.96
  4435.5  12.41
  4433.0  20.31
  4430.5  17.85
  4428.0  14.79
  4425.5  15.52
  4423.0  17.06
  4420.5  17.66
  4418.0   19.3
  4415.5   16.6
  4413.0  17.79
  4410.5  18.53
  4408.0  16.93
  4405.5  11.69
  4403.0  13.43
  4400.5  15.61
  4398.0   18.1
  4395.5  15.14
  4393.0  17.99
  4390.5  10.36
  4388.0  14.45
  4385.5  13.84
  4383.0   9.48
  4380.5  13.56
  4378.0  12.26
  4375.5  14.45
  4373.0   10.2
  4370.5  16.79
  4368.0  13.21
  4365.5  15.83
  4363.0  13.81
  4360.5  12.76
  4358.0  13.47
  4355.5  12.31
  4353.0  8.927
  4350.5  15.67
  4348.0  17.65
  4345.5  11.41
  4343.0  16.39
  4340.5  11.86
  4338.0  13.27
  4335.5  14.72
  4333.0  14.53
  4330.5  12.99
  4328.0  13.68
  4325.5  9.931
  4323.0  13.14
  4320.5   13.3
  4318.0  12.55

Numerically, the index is -0.10 mag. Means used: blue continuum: 24.7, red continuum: 25.8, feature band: 27.8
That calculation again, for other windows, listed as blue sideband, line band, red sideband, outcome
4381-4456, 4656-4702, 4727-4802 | -0.218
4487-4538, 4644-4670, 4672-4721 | -0.035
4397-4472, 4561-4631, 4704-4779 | -0.223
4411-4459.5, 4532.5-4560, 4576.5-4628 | 0.055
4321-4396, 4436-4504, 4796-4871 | -0.240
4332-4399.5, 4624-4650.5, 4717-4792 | -0.227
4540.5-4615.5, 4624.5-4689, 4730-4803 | -0.074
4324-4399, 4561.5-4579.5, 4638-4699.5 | -0.192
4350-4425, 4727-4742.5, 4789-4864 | -0.218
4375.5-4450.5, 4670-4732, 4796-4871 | -0.239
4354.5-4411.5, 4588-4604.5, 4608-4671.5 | -0.061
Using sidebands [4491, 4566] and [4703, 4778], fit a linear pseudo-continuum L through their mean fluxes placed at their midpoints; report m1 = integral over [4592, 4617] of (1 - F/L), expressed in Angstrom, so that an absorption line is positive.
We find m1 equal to -3.3 Angstrom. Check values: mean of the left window 23.2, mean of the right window 27.2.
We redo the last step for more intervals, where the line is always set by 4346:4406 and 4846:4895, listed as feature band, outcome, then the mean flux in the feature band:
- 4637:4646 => -2.8 Angstrom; 27.4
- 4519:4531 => -3.4 Angstrom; 22.7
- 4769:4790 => 2.7 Angstrom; 21.4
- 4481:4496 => -5.0 Angstrom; 22.4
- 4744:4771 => -2.7 Angstrom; 26.3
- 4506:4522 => -4.8 Angstrom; 22.7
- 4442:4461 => -2.6 Angstrom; 17.9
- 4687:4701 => -3.9 Angstrom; 28.5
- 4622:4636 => -4.8 Angstrom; 27.5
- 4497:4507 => -3.8 Angstrom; 23.7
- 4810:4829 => 0.2 Angstrom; 25.3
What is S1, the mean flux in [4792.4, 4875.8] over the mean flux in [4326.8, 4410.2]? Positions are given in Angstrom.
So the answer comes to 1.85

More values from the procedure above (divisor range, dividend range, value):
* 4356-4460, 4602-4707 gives 1.79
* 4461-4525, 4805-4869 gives 1.16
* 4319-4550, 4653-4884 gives 1.48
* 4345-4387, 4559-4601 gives 2.04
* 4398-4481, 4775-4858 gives 1.37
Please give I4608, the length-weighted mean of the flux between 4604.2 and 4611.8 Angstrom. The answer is 27.2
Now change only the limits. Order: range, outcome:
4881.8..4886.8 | 27.6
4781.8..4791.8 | 21.4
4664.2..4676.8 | 26.8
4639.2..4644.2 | 28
